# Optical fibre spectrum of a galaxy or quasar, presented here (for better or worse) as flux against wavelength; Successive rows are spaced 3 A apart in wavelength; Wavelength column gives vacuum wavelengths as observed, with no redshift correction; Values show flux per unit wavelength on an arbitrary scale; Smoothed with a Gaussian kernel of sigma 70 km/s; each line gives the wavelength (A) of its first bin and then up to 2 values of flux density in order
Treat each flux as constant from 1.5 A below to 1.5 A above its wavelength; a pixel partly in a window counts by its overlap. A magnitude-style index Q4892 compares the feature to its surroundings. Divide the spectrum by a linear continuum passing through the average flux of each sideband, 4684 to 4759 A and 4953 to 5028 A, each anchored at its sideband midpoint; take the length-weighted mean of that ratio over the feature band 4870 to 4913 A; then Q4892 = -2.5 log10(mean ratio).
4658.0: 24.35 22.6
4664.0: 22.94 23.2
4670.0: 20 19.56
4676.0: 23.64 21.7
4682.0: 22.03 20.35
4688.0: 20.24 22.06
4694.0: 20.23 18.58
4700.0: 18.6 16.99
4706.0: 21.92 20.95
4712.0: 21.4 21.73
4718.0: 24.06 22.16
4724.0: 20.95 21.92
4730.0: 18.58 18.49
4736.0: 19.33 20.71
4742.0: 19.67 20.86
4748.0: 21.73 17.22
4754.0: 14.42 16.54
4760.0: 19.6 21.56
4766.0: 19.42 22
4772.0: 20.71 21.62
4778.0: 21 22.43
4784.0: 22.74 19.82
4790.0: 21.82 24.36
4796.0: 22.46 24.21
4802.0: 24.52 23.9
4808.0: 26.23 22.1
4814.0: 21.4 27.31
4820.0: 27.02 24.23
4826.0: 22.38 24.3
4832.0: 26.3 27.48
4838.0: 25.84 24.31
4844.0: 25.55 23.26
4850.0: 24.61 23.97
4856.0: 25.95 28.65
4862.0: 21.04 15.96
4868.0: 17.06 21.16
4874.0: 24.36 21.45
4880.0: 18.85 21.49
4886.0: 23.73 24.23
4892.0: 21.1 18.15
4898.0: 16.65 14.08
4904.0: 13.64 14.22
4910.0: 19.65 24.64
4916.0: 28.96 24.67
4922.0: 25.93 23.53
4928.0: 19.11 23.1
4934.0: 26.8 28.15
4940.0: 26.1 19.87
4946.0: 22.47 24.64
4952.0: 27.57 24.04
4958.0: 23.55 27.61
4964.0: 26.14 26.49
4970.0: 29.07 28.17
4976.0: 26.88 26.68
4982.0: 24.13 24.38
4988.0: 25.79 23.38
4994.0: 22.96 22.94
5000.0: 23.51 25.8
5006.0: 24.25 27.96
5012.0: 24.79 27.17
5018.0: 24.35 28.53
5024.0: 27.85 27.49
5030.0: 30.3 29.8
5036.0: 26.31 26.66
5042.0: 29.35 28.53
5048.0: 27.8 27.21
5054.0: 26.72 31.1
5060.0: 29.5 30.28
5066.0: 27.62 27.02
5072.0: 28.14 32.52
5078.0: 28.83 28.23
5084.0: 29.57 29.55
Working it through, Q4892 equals 0.199 mag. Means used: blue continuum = 20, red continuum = 25.8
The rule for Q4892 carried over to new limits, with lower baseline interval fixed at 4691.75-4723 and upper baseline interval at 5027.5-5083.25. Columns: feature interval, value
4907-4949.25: 0.09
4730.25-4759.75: 0.15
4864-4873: 0.30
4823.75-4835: -0.06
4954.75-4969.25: 0.03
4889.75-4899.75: 0.30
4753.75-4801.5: 0.06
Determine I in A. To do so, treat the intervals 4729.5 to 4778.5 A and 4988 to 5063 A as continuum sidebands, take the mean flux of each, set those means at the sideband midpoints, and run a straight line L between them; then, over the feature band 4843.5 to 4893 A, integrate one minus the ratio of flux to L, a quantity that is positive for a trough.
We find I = 0.4 A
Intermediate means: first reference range 19.6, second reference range 26.9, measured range 22.4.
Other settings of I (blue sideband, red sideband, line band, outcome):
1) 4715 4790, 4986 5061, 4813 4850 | -4.57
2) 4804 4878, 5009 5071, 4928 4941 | 0.27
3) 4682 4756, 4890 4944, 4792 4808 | -2.58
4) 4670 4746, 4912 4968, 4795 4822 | -2.26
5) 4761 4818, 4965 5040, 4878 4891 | 1.17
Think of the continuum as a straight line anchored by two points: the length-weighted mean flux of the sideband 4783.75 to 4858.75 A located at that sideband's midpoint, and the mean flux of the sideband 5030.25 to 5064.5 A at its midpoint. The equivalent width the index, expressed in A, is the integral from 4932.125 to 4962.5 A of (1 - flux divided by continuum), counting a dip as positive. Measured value 1.9 A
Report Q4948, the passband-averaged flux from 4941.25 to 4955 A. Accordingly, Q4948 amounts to 23.7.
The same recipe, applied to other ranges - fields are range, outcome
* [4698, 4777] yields 20.1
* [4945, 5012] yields 25.4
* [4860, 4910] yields 19.3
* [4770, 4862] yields 24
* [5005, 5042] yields 27.3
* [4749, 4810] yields 21.3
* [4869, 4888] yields 21.8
